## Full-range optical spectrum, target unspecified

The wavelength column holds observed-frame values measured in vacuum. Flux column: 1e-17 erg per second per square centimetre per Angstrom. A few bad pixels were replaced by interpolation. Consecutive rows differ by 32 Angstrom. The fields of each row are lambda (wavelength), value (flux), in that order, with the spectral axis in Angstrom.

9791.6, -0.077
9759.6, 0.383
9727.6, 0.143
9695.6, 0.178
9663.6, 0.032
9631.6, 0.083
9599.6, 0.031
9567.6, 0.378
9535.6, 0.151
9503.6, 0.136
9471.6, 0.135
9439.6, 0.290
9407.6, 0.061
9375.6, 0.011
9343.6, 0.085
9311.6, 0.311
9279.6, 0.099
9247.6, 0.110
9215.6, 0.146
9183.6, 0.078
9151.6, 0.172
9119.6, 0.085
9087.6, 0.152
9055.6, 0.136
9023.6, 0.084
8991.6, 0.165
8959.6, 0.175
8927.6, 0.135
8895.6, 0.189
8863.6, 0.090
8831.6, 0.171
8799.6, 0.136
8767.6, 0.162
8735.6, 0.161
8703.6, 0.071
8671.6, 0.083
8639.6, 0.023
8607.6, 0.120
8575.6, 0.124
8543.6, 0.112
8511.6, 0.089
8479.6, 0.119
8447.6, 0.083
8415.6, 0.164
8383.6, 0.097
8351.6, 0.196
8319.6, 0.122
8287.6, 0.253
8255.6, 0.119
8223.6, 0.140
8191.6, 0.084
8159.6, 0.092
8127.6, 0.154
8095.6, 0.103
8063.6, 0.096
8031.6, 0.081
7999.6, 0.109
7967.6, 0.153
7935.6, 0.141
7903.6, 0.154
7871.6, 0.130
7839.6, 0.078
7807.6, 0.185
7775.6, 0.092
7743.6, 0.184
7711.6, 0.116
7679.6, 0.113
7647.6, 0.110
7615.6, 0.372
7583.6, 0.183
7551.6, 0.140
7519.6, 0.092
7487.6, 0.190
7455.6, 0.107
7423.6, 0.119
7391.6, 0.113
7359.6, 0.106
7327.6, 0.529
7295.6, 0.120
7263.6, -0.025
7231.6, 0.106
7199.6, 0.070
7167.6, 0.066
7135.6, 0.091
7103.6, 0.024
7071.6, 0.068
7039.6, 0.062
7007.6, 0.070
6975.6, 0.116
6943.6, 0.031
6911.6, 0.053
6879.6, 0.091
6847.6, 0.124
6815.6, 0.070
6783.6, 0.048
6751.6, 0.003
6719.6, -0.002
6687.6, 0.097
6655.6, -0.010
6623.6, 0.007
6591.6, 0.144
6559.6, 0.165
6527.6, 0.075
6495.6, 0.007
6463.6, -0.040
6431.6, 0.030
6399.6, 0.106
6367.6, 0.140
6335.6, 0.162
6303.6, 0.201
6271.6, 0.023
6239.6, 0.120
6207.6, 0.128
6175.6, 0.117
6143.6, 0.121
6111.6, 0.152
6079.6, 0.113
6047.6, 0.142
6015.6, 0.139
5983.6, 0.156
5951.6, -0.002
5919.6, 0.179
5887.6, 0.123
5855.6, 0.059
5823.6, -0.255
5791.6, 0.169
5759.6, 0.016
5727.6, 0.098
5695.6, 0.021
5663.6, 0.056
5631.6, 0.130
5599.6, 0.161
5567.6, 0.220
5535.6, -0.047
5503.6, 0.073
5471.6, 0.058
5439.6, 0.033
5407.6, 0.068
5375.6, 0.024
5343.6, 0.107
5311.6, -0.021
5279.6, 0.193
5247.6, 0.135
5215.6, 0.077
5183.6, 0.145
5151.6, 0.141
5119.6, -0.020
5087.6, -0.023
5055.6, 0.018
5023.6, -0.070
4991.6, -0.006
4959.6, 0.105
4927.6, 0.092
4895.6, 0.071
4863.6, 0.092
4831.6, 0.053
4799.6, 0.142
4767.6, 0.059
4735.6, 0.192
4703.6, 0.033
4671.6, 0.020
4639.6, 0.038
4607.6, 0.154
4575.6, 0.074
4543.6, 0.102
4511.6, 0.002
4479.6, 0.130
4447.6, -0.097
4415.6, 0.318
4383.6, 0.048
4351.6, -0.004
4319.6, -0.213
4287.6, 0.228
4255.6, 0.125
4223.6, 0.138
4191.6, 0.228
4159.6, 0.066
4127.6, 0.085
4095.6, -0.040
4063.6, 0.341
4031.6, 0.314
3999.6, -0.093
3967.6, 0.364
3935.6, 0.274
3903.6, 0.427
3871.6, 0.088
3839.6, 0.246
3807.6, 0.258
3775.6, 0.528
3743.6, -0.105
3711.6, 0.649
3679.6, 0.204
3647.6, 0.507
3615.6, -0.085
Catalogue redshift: 0.97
